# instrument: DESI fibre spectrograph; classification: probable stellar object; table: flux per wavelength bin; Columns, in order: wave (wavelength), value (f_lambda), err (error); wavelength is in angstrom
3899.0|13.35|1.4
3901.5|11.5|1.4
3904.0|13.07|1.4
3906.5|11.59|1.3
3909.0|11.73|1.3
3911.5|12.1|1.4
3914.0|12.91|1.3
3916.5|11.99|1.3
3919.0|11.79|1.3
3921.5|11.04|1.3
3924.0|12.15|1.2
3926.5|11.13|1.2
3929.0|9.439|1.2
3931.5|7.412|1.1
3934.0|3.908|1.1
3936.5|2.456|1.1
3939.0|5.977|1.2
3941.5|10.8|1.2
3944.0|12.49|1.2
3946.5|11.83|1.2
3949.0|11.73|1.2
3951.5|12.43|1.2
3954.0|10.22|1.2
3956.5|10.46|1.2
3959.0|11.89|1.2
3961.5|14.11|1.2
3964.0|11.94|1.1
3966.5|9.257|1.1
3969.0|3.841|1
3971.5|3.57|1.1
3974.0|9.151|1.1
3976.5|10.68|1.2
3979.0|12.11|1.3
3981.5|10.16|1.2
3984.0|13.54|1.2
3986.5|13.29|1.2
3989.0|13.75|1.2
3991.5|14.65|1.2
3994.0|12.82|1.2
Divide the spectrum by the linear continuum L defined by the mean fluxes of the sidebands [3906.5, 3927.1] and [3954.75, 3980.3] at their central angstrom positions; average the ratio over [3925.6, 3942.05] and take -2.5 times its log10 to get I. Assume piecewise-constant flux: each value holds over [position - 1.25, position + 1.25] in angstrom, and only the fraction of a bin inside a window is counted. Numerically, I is 0.50 mag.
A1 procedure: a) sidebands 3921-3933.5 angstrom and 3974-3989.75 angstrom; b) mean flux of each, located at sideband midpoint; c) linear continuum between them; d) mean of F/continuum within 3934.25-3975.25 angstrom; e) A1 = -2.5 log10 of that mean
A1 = 0.16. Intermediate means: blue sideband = 9.81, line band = 9.37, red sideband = 12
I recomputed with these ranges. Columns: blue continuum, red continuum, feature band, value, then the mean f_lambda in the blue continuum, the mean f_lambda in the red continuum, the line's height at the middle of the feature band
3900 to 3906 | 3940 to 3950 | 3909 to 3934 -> 0.113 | 12.2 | 11.6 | 11.9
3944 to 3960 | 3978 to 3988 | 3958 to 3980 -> 0.240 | 11.5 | 12.3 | 11.9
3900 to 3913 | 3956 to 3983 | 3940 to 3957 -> -0.086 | 12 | 9.76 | 10.5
